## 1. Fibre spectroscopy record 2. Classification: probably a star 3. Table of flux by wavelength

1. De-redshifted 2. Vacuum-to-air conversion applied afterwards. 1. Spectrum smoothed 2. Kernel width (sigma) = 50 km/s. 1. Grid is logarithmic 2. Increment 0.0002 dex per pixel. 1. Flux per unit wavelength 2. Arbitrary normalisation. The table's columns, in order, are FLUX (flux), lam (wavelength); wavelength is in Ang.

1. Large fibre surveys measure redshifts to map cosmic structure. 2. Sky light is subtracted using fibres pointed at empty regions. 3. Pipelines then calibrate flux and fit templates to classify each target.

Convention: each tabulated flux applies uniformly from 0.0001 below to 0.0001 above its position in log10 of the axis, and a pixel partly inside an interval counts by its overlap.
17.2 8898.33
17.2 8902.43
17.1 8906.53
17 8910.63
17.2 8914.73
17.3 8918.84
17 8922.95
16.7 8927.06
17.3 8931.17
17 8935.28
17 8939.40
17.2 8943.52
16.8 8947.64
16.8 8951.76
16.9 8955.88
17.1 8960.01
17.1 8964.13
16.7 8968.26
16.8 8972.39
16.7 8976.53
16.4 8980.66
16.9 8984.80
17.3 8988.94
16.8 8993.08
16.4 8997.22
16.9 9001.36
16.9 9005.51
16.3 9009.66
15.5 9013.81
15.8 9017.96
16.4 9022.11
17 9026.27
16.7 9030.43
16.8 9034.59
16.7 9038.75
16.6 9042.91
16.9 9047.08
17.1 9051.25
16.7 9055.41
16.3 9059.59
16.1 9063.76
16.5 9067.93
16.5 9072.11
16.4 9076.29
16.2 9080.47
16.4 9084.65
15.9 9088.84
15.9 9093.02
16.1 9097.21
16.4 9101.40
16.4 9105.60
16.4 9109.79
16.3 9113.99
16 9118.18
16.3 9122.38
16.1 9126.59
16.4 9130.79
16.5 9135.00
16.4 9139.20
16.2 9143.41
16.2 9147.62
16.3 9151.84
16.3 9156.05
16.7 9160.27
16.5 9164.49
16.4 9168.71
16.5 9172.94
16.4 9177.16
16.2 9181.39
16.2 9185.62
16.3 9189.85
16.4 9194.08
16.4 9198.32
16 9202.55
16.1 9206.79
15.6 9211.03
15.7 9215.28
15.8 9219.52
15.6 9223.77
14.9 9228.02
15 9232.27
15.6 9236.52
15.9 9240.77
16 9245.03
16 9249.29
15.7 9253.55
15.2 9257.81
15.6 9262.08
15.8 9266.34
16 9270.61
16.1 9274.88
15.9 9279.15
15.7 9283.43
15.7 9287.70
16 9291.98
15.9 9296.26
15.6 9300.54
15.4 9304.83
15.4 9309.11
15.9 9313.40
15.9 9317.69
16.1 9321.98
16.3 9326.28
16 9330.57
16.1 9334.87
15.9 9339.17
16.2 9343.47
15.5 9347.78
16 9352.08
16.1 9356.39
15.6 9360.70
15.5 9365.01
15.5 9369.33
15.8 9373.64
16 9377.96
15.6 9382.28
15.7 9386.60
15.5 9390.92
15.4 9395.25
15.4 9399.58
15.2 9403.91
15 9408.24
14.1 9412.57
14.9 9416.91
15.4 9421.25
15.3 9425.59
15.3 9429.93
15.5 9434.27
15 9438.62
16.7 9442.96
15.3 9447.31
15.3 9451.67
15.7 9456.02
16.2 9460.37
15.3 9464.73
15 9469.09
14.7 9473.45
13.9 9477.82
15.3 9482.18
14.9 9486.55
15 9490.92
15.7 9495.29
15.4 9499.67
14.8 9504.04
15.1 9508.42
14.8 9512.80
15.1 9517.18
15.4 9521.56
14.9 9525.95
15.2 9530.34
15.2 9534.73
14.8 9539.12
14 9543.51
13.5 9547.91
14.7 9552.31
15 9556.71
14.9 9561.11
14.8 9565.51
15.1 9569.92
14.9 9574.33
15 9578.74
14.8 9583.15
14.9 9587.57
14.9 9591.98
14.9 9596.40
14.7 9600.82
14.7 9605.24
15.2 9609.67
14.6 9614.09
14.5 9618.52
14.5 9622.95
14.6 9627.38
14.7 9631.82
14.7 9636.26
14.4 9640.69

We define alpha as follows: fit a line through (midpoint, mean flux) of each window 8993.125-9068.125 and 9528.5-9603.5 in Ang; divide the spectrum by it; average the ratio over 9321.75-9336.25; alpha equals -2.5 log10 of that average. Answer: -0.04 mag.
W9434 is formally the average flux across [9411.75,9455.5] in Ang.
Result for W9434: 15.3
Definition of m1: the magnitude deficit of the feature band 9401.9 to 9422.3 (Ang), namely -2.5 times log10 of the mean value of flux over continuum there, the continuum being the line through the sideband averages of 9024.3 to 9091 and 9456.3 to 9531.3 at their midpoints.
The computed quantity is 0.04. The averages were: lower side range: 16.5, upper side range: 15.1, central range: 14.9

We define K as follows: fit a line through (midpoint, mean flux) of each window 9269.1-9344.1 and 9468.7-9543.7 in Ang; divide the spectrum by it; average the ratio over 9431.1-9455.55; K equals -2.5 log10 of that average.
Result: -0.02 mag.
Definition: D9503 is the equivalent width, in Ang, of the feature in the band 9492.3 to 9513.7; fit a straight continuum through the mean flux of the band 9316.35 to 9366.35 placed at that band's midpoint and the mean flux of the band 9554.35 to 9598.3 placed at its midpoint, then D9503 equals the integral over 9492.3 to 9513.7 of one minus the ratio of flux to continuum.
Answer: 0.1 Ang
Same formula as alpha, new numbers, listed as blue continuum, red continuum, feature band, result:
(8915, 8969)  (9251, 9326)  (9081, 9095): 0.03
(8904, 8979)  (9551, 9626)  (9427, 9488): 0.00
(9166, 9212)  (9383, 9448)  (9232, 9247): 0.02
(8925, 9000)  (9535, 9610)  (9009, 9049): 0.01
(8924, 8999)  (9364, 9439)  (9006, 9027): 0.03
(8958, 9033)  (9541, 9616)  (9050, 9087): 0.00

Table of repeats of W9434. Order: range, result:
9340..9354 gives 15.9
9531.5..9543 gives 14.9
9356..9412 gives 15.5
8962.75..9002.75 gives 16.8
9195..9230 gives 15.8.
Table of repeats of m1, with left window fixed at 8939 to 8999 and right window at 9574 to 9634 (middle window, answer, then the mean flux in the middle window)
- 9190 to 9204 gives -0.01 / 16.3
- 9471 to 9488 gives 0.04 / 14.7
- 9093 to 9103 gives 0.02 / 16.2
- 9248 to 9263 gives 0.02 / 15.6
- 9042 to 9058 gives -0.01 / 16.8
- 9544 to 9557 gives 0.05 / 14.3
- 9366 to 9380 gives -0.01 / 15.7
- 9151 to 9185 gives -0.01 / 16.4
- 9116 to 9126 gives 0.01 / 16.1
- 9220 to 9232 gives 0.05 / 15.3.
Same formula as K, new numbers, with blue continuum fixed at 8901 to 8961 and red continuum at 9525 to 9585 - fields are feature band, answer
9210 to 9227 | 0.03 mag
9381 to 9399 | -0.01 mag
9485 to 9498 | -0.02 mag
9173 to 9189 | -0.01 mag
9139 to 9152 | 0.00 mag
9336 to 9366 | -0.02 mag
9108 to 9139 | 0.00 mag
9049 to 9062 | -0.01 mag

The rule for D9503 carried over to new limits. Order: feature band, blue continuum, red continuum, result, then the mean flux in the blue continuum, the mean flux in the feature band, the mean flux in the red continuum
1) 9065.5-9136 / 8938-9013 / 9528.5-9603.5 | 0.46 Ang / 16.8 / 16.3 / 14.8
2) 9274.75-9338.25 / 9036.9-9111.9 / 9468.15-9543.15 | -0.87 Ang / 16.4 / 15.9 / 15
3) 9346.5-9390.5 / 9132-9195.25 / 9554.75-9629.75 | -0.27 Ang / 16.4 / 15.7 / 14.8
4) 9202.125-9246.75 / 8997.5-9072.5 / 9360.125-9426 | 0.78 Ang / 16.5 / 15.6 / 15.4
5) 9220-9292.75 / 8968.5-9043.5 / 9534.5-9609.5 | 0.47 Ang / 16.6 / 15.7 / 14.8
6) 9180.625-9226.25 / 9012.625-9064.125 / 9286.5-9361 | 0.40 Ang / 16.5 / 16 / 15.9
